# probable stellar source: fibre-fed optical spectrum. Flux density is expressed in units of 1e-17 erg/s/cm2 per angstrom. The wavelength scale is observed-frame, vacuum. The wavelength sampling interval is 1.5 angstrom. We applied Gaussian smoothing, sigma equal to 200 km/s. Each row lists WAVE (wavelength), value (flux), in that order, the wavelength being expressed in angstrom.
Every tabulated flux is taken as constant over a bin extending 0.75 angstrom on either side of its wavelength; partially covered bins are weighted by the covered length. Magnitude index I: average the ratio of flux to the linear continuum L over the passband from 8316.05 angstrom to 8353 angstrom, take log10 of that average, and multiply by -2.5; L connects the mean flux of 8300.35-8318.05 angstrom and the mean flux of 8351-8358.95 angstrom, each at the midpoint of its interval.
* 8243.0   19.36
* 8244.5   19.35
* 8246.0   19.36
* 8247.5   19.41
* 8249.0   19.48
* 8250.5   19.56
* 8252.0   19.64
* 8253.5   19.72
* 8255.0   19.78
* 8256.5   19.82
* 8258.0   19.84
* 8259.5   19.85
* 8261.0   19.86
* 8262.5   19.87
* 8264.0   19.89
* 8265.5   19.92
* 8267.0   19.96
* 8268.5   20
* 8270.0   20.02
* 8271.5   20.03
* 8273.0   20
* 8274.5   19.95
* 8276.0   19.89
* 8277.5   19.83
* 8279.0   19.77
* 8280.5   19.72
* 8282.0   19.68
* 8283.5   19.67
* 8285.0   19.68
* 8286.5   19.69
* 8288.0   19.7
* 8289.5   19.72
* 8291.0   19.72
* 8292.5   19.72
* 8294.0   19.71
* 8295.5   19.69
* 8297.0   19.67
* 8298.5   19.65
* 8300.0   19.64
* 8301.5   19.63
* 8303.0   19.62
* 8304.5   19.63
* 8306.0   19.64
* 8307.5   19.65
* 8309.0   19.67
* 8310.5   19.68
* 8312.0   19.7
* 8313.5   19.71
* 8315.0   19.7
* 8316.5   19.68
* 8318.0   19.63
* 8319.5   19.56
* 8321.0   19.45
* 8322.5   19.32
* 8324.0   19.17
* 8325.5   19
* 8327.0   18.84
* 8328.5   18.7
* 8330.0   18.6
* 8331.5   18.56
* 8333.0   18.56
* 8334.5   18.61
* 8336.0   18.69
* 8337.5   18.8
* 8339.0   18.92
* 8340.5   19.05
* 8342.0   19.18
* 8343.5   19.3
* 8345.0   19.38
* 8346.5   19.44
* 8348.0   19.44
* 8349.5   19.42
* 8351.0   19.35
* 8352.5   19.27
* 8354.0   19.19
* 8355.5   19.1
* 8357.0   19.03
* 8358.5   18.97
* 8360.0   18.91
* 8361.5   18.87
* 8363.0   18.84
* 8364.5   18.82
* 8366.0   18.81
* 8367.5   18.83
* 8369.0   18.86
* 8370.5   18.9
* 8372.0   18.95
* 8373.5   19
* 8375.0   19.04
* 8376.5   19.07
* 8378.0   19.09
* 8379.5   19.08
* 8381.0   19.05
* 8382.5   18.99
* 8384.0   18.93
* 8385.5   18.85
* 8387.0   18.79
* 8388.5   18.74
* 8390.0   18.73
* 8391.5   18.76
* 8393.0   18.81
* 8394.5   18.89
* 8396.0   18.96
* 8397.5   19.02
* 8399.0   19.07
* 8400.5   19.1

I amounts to 0.01 mag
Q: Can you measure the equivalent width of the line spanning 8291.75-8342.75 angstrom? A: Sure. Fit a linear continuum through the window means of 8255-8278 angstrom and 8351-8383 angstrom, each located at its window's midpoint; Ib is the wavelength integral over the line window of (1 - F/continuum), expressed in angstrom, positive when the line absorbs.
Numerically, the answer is 0.3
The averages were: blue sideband 19.9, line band 19.3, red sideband 19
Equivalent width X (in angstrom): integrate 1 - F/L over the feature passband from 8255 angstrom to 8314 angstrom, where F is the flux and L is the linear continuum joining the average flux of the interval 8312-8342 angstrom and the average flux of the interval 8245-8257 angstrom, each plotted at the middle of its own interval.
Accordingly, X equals -1.2 angstrom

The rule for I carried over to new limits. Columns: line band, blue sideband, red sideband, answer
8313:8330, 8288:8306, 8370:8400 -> 0.009 mag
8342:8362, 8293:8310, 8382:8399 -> 0.000 mag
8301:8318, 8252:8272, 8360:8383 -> -0.011 mag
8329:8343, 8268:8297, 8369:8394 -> 0.031 mag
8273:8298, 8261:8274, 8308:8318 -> 0.006 mag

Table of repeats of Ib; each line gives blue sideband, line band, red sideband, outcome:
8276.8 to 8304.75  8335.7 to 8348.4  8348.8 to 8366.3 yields 0.04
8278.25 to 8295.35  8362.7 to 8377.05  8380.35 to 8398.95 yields 0.10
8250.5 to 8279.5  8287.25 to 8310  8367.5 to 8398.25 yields -0.08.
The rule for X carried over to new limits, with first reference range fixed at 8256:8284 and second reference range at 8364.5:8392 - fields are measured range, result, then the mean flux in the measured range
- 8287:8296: 0.0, 19.7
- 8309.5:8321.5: -0.1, 19.6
